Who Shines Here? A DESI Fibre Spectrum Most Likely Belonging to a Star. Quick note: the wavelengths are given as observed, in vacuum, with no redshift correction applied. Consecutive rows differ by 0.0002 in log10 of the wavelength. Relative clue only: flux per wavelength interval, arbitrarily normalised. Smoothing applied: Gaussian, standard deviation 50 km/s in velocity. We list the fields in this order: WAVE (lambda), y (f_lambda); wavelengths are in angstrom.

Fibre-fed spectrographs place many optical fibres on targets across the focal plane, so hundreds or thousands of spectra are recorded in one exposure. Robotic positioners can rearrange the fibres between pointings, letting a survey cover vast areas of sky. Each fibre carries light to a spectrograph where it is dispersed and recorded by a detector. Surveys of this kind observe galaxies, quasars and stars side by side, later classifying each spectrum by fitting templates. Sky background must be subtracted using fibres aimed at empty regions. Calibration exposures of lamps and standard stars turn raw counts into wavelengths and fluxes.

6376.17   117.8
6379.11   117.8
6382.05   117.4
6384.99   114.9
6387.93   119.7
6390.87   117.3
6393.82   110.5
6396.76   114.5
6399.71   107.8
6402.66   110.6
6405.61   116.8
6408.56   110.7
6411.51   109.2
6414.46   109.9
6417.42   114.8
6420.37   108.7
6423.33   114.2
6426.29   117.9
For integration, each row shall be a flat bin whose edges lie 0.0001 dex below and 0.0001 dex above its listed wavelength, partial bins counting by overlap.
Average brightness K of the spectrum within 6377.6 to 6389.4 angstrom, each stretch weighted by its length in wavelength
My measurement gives 117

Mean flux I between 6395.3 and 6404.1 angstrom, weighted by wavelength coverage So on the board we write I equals 111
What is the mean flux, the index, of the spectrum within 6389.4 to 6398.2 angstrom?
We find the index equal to 114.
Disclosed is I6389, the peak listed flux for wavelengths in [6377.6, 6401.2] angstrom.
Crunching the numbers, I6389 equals 119.7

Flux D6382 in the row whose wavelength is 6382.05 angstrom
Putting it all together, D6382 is 117.4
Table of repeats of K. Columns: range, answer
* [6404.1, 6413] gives 112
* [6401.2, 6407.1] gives 114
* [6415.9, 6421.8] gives 112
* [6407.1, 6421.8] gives 111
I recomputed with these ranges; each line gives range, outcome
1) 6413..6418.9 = 112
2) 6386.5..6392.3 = 119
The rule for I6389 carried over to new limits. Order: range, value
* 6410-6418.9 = 114.8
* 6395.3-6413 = 116.8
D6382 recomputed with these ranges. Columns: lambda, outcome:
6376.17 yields 117.8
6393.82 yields 110.5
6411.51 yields 109.2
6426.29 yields 117.9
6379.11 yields 117.8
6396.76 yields 114.5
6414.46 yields 109.9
